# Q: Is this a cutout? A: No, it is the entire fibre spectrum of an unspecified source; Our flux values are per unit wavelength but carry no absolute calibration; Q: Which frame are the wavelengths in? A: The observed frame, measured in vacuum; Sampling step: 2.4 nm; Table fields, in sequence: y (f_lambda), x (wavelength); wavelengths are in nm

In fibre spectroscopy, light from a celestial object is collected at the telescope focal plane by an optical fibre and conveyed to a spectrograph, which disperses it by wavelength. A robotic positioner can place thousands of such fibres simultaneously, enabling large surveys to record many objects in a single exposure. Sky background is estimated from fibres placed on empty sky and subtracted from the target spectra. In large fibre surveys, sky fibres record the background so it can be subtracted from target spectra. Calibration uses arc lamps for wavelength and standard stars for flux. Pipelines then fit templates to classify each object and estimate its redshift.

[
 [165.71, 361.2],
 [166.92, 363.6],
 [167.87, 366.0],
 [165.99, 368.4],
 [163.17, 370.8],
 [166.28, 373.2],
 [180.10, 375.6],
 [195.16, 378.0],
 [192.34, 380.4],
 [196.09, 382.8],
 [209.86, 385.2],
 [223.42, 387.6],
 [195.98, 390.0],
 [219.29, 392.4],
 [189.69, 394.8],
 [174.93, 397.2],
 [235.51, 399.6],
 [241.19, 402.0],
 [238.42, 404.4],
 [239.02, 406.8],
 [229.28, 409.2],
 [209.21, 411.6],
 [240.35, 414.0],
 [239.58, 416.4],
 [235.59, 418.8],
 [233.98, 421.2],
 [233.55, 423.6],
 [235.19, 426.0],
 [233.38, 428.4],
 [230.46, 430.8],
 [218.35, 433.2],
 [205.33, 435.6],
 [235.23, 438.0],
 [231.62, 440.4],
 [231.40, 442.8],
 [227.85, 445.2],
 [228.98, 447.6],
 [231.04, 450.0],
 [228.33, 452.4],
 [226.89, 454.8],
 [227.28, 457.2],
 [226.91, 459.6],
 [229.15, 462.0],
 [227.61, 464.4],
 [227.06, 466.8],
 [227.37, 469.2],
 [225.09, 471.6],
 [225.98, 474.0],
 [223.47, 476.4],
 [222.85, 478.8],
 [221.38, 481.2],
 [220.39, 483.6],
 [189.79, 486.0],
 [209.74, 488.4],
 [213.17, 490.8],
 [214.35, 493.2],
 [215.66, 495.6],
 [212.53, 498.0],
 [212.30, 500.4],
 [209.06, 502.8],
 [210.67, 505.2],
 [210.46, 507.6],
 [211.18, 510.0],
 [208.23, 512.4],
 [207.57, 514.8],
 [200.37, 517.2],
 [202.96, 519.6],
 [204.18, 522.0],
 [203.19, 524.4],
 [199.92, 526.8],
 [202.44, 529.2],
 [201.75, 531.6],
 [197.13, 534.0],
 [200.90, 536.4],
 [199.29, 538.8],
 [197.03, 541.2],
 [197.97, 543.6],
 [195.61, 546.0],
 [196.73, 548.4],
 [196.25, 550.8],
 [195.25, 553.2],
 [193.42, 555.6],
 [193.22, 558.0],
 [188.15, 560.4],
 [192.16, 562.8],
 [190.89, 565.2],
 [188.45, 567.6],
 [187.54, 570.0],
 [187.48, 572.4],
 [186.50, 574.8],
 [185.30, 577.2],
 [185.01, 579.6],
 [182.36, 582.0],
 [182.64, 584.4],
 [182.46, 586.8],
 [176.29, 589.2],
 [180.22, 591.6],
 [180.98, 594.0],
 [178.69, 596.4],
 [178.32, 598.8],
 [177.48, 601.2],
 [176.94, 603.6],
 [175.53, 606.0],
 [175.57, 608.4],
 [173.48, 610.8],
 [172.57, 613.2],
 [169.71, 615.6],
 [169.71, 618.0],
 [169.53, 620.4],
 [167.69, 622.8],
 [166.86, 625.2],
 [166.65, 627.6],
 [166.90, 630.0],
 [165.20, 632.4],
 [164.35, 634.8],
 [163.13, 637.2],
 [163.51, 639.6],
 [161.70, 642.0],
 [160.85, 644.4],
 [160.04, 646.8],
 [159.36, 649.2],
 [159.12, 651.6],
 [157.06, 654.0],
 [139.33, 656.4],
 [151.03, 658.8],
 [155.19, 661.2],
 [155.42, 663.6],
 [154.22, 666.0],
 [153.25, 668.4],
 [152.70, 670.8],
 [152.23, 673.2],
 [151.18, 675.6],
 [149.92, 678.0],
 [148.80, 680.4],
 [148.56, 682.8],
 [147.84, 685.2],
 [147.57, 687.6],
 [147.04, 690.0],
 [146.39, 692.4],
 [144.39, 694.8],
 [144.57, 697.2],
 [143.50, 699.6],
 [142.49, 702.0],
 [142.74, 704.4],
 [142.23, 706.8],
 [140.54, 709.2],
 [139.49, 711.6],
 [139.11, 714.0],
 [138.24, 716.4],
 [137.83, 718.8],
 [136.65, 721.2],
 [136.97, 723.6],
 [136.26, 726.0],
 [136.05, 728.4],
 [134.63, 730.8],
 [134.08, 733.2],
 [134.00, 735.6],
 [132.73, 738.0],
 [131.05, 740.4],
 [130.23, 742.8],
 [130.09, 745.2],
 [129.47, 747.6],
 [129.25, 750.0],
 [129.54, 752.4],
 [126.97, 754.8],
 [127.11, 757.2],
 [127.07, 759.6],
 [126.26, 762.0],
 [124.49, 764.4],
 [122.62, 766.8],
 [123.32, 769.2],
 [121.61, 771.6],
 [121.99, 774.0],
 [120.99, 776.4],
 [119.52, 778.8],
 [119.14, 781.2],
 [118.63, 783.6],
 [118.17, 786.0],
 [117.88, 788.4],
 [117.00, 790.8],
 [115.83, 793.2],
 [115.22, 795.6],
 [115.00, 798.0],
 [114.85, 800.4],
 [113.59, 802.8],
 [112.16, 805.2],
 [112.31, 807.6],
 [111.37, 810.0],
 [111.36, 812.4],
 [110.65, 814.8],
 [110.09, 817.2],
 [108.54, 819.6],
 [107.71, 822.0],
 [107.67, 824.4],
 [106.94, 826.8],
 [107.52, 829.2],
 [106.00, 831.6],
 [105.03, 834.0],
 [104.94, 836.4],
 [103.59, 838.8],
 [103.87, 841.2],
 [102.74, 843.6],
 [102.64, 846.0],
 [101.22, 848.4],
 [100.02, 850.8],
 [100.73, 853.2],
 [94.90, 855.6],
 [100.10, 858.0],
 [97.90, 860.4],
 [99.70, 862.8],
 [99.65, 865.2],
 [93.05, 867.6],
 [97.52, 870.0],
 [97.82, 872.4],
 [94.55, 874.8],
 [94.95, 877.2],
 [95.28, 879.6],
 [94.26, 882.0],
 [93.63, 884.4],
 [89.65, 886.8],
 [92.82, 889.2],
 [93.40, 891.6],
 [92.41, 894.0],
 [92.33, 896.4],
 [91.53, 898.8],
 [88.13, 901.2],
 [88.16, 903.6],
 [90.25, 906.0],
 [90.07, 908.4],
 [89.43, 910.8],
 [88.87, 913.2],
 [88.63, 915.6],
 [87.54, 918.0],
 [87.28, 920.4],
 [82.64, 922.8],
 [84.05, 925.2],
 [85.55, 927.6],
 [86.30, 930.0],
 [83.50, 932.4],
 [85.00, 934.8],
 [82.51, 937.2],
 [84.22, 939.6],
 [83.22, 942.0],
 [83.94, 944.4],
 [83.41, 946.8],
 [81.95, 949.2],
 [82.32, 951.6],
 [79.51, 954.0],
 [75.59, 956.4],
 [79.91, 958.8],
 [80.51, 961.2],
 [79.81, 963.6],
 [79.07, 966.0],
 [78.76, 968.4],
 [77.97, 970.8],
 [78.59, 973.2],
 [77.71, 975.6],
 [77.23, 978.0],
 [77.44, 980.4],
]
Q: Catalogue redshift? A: 0.00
